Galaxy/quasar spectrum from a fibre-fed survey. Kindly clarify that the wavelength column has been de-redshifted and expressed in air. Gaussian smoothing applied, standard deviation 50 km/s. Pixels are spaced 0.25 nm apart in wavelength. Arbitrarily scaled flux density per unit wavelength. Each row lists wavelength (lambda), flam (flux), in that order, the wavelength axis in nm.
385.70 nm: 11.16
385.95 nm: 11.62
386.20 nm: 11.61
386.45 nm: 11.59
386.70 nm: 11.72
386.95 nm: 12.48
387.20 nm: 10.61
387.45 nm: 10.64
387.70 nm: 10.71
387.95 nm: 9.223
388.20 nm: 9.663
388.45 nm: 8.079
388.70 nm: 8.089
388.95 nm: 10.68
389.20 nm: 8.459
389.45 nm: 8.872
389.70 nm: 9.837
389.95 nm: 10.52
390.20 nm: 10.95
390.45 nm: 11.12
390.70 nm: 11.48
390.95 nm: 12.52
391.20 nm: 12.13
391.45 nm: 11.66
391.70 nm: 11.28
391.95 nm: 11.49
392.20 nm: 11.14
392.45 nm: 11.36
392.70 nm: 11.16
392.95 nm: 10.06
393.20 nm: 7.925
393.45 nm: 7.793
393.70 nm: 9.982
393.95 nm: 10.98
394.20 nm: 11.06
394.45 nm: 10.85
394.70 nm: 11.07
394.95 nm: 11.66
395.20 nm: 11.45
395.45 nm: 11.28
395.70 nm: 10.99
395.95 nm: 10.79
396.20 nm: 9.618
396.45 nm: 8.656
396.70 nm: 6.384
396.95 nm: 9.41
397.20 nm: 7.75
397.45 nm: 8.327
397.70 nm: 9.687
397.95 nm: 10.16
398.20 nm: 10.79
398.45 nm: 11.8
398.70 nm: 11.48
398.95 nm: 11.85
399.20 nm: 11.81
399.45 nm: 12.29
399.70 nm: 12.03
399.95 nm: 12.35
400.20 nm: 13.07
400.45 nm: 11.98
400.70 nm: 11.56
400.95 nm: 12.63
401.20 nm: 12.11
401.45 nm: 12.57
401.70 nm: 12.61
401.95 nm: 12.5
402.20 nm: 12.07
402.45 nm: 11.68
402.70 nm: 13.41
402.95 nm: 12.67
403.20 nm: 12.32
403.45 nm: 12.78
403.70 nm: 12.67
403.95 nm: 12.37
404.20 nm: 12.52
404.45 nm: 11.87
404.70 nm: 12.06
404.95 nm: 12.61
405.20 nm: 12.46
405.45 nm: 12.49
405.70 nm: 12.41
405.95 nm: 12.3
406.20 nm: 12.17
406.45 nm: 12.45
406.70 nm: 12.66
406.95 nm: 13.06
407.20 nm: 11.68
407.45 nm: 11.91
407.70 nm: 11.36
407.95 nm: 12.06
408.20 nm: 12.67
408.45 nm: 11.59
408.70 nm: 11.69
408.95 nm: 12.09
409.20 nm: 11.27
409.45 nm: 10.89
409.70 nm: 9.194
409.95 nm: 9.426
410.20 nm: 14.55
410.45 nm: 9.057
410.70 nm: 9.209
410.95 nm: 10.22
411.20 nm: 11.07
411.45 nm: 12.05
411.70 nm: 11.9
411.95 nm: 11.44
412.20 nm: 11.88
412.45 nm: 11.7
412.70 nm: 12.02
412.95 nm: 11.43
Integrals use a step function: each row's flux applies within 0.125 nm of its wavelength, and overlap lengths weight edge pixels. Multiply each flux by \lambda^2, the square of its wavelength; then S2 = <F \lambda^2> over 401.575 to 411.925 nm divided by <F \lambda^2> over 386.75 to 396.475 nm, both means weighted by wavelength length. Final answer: 1.2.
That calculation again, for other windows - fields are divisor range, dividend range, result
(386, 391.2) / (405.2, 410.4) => 1.24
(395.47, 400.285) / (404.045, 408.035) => 1.22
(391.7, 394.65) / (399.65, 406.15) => 1.25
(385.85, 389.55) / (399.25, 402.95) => 1.29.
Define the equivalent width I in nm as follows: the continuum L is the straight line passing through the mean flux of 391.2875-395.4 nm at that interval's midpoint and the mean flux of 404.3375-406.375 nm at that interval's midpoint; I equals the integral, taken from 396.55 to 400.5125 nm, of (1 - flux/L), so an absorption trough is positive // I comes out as 0.26 nm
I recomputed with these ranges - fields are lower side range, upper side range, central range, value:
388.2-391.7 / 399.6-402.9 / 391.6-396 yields 0.14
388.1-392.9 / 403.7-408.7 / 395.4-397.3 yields 0.32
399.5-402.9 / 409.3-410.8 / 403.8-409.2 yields -0.48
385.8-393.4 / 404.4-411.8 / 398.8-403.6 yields -0.45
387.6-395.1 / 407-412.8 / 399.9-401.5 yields -0.21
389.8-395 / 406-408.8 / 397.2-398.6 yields 0.17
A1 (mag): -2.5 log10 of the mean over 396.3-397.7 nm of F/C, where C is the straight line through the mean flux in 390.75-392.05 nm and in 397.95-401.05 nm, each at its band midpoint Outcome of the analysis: 0.391 mag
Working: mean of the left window 11.8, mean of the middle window 8.27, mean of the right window 11.9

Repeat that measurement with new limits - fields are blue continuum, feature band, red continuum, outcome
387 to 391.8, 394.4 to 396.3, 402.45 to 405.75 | 0.023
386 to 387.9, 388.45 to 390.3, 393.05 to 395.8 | 0.158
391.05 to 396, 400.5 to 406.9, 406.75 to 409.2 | -0.068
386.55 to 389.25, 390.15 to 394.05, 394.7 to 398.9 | -0.075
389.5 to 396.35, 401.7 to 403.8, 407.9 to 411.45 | -0.144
